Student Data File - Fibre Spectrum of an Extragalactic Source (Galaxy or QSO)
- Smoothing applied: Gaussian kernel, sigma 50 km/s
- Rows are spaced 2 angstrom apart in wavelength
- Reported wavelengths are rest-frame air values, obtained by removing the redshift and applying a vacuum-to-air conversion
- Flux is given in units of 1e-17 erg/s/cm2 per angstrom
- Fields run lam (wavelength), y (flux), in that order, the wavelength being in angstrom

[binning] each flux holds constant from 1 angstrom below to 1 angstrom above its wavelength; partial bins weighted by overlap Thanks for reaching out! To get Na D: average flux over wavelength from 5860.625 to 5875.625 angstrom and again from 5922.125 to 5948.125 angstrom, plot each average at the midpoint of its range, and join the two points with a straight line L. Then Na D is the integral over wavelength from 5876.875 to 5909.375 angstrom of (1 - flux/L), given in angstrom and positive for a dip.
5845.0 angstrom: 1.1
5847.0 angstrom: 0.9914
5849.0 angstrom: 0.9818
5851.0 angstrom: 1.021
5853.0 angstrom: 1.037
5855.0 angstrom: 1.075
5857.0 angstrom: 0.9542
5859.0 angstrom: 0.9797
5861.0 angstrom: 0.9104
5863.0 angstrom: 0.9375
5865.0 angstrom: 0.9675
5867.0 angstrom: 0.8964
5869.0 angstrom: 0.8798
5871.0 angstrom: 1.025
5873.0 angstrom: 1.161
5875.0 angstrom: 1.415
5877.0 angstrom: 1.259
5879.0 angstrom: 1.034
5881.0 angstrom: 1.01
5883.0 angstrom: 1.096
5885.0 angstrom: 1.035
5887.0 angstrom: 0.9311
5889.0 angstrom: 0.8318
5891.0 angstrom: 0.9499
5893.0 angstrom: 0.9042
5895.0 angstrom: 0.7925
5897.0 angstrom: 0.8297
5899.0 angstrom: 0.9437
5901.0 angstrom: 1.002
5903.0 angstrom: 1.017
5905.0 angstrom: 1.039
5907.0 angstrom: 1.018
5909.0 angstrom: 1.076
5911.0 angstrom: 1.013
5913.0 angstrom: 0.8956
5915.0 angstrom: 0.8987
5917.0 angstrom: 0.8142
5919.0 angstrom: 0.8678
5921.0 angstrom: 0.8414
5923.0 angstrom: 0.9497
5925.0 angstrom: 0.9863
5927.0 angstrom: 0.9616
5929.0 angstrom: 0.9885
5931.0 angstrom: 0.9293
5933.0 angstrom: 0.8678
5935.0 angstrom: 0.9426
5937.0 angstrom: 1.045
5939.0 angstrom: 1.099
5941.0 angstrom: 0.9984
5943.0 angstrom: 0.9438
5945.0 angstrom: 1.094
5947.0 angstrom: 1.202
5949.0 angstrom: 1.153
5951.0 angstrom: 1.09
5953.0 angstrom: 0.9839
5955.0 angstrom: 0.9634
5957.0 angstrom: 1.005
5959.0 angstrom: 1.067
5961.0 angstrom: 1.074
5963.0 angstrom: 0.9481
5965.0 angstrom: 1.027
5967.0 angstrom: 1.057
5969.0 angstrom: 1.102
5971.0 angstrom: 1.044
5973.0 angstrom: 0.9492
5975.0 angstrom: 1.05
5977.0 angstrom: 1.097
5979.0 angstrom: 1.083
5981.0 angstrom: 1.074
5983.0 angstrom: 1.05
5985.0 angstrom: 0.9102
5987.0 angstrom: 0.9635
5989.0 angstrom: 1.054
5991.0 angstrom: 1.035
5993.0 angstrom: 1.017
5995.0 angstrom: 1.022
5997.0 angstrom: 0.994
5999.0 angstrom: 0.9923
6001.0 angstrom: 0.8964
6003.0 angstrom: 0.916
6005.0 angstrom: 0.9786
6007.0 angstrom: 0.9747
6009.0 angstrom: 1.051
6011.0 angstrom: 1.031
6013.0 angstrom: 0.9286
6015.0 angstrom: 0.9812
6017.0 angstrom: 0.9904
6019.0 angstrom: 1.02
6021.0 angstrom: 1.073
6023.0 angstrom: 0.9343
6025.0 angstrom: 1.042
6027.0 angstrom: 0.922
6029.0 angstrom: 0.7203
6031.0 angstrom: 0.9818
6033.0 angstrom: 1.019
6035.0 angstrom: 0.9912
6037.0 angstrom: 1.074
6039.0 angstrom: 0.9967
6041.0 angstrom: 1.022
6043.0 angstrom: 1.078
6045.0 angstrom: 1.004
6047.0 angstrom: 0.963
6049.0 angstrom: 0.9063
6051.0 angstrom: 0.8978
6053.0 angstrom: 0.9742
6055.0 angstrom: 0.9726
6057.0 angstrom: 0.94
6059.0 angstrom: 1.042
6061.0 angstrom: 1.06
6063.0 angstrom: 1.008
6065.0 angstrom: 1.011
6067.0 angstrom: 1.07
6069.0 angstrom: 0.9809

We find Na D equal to 1.13 angstrom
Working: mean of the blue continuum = 1.02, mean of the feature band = 0.977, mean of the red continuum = 1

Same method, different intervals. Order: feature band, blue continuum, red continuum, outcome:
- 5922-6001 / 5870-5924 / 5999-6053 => -3.0 angstrom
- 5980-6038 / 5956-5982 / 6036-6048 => 2.5 angstrom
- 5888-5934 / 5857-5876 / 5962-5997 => 4.0 angstrom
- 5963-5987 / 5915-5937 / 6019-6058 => -2.3 angstrom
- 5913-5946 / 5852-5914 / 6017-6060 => 1.4 angstrom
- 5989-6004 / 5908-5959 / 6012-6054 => -0.1 angstrom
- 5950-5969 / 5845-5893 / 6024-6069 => -0.5 angstrom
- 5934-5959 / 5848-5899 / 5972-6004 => -1.0 angstrom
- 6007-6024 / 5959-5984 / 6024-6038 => -0.2 angstrom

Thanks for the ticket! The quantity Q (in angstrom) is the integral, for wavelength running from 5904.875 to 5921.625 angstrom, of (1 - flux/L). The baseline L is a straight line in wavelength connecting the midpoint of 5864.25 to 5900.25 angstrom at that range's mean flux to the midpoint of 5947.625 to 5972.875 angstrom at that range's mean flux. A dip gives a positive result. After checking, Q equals 1.3 angstrom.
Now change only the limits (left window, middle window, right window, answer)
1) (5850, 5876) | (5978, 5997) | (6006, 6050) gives -0.5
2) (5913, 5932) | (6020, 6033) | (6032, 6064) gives 0.4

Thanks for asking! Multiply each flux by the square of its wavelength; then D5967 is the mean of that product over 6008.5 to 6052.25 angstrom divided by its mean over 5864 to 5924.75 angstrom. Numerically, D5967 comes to 1.05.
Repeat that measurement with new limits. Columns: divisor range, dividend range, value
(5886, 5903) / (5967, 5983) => 1.20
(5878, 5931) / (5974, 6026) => 1.09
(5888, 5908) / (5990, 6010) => 1.10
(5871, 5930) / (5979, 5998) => 1.06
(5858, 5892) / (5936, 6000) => 1.05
